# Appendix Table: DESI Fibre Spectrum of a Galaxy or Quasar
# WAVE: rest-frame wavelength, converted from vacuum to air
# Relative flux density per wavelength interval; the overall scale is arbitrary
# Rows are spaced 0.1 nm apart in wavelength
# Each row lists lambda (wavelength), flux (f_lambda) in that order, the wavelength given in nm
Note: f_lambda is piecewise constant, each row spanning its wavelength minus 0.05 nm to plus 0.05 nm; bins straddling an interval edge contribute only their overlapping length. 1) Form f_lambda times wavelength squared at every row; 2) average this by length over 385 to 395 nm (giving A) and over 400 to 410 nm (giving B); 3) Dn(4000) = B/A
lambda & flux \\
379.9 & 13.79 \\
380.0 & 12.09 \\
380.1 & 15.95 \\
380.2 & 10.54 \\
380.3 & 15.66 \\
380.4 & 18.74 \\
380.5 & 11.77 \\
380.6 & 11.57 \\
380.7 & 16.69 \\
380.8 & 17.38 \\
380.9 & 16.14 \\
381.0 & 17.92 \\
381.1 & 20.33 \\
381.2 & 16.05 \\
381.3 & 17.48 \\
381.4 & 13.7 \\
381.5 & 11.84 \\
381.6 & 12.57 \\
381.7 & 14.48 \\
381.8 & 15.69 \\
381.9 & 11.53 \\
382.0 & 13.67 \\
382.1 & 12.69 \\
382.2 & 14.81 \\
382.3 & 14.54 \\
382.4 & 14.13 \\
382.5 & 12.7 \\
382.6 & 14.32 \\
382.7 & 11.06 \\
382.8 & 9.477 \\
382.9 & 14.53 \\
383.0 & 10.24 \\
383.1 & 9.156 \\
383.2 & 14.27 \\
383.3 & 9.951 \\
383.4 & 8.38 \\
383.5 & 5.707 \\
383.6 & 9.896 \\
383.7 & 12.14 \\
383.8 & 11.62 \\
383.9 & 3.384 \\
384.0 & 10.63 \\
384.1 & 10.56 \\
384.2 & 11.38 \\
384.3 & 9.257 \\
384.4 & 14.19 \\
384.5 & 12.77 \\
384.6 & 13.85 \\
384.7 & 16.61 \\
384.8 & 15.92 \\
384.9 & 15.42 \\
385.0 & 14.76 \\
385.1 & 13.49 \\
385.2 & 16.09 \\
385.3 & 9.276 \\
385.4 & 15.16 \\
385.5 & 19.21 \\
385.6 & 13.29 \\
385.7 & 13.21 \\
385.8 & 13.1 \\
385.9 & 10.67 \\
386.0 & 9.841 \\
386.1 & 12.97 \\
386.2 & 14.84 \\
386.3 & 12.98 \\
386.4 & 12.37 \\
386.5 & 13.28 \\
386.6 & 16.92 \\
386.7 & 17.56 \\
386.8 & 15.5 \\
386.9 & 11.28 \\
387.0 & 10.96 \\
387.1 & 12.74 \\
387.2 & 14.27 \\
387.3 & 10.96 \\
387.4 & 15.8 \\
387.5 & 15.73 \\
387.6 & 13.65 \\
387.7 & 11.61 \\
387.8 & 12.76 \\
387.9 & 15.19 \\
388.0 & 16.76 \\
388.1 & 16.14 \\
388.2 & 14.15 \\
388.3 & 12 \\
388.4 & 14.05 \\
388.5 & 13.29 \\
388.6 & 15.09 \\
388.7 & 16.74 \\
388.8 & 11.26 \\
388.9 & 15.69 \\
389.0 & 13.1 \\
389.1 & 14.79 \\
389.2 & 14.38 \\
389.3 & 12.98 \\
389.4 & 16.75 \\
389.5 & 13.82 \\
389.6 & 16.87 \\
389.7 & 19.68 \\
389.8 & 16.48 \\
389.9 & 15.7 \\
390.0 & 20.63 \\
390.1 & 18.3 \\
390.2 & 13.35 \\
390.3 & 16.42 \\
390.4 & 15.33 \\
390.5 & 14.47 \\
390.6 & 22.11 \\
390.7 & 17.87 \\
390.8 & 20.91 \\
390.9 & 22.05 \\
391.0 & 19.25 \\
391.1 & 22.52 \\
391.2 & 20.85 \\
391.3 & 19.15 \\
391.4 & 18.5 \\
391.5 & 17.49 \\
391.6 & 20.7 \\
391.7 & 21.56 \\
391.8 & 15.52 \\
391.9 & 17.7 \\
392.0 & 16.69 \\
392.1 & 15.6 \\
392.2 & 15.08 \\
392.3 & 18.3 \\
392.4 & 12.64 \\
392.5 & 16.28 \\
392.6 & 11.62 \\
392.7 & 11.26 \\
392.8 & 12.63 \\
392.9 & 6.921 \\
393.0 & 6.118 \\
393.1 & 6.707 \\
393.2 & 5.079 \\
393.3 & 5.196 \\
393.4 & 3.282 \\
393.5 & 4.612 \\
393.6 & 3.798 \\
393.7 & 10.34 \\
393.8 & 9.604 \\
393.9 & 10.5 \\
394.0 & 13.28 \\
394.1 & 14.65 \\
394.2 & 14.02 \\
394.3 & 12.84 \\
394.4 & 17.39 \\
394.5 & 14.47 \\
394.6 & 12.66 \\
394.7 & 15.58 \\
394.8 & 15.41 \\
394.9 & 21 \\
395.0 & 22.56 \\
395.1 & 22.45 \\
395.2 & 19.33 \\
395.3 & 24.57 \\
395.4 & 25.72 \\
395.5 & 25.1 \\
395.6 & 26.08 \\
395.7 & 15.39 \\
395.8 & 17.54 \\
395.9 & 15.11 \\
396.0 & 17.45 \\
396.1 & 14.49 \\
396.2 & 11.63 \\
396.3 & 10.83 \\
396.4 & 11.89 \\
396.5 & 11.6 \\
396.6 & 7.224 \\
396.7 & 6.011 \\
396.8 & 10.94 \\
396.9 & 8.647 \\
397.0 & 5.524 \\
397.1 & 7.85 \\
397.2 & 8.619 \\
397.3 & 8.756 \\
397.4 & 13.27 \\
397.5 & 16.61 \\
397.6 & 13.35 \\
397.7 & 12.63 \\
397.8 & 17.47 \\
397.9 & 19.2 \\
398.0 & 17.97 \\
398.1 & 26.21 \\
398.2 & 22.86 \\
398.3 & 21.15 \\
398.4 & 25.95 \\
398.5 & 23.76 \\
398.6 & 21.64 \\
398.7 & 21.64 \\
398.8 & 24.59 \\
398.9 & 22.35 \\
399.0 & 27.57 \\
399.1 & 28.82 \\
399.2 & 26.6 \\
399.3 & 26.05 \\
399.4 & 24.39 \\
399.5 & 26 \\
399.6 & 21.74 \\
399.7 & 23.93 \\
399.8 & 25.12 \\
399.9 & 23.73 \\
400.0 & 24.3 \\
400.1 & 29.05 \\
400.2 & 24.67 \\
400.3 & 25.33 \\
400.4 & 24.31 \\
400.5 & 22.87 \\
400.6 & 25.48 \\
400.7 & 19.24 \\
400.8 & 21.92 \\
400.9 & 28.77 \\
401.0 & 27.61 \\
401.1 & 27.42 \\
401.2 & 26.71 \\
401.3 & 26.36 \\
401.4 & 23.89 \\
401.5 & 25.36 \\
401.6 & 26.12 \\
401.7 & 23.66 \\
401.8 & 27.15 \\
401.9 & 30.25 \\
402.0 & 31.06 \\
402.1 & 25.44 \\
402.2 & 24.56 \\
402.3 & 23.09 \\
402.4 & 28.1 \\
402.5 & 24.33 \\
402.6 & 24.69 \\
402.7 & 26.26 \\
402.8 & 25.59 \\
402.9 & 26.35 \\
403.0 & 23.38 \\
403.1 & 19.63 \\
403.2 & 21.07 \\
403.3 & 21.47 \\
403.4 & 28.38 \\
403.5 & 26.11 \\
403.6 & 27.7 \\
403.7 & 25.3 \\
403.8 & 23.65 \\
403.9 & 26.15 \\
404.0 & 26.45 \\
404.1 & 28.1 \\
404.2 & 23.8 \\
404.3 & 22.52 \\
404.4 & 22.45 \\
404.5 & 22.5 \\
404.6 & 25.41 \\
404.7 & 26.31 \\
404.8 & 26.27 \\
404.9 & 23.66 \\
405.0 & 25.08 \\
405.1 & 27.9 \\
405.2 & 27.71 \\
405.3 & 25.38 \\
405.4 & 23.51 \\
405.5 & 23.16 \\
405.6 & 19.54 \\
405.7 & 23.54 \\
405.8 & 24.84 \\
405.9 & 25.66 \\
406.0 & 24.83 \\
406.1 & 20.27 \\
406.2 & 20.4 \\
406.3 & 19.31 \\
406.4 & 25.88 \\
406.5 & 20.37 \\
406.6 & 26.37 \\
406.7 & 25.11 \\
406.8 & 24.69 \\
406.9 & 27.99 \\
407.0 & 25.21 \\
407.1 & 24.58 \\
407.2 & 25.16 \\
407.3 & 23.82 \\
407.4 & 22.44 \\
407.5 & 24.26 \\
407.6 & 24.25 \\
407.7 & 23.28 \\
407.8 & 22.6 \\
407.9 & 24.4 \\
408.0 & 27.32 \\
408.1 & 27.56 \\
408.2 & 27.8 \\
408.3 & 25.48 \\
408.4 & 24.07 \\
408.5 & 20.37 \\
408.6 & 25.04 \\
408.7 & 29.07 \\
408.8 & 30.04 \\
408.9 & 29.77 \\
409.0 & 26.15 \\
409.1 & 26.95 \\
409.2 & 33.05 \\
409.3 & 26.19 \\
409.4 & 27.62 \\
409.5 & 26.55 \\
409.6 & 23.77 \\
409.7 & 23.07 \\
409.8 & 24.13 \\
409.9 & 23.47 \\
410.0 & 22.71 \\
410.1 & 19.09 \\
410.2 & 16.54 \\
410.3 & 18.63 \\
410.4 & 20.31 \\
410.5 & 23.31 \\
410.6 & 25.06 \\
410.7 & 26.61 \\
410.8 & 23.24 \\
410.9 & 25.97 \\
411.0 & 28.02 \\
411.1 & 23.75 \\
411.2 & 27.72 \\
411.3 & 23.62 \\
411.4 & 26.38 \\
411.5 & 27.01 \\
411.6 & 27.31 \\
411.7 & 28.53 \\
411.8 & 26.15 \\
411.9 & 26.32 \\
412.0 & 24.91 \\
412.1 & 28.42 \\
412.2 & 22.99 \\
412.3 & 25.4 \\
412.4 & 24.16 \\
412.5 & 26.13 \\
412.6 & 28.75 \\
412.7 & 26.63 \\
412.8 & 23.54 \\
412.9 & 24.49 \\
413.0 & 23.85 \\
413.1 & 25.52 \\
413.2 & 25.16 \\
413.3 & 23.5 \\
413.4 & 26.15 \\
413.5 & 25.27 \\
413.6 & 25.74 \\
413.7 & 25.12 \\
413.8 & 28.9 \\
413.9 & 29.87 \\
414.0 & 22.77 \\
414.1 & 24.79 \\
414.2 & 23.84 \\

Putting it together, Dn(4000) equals 1.88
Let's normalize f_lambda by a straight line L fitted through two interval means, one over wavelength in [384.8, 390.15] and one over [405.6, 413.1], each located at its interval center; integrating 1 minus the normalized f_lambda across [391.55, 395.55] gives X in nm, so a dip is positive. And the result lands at 0.72 nm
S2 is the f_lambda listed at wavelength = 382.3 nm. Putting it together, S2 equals 14.54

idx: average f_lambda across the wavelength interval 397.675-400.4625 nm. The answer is 23.6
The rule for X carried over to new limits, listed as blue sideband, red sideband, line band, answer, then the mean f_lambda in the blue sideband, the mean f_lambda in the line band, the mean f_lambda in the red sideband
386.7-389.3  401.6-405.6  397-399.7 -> 0.184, 14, 20.1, 25.2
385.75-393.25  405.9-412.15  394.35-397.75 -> 0.608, 15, 14.9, 24.9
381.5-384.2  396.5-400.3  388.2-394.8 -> 0.510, 11.6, 14.5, 19.3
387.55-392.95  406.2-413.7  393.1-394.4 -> 0.626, 16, 9.17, 25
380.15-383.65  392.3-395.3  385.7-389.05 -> -0.195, 13.4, 13.7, 12.5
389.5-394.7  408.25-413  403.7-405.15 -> -0.224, 14.6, 25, 25.2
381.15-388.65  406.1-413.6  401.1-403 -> -0.428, 13.1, 26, 25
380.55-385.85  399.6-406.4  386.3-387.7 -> 0.145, 13.2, 13.8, 24.8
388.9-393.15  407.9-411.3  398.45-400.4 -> -0.444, 16.2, 24.8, 25.1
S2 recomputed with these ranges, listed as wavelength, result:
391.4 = 18.5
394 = 13.28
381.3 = 17.48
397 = 5.524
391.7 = 21.56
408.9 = 29.77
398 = 17.97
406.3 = 19.31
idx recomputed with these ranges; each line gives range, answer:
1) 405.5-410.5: 24.3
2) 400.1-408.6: 24.8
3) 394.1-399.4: 17.5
